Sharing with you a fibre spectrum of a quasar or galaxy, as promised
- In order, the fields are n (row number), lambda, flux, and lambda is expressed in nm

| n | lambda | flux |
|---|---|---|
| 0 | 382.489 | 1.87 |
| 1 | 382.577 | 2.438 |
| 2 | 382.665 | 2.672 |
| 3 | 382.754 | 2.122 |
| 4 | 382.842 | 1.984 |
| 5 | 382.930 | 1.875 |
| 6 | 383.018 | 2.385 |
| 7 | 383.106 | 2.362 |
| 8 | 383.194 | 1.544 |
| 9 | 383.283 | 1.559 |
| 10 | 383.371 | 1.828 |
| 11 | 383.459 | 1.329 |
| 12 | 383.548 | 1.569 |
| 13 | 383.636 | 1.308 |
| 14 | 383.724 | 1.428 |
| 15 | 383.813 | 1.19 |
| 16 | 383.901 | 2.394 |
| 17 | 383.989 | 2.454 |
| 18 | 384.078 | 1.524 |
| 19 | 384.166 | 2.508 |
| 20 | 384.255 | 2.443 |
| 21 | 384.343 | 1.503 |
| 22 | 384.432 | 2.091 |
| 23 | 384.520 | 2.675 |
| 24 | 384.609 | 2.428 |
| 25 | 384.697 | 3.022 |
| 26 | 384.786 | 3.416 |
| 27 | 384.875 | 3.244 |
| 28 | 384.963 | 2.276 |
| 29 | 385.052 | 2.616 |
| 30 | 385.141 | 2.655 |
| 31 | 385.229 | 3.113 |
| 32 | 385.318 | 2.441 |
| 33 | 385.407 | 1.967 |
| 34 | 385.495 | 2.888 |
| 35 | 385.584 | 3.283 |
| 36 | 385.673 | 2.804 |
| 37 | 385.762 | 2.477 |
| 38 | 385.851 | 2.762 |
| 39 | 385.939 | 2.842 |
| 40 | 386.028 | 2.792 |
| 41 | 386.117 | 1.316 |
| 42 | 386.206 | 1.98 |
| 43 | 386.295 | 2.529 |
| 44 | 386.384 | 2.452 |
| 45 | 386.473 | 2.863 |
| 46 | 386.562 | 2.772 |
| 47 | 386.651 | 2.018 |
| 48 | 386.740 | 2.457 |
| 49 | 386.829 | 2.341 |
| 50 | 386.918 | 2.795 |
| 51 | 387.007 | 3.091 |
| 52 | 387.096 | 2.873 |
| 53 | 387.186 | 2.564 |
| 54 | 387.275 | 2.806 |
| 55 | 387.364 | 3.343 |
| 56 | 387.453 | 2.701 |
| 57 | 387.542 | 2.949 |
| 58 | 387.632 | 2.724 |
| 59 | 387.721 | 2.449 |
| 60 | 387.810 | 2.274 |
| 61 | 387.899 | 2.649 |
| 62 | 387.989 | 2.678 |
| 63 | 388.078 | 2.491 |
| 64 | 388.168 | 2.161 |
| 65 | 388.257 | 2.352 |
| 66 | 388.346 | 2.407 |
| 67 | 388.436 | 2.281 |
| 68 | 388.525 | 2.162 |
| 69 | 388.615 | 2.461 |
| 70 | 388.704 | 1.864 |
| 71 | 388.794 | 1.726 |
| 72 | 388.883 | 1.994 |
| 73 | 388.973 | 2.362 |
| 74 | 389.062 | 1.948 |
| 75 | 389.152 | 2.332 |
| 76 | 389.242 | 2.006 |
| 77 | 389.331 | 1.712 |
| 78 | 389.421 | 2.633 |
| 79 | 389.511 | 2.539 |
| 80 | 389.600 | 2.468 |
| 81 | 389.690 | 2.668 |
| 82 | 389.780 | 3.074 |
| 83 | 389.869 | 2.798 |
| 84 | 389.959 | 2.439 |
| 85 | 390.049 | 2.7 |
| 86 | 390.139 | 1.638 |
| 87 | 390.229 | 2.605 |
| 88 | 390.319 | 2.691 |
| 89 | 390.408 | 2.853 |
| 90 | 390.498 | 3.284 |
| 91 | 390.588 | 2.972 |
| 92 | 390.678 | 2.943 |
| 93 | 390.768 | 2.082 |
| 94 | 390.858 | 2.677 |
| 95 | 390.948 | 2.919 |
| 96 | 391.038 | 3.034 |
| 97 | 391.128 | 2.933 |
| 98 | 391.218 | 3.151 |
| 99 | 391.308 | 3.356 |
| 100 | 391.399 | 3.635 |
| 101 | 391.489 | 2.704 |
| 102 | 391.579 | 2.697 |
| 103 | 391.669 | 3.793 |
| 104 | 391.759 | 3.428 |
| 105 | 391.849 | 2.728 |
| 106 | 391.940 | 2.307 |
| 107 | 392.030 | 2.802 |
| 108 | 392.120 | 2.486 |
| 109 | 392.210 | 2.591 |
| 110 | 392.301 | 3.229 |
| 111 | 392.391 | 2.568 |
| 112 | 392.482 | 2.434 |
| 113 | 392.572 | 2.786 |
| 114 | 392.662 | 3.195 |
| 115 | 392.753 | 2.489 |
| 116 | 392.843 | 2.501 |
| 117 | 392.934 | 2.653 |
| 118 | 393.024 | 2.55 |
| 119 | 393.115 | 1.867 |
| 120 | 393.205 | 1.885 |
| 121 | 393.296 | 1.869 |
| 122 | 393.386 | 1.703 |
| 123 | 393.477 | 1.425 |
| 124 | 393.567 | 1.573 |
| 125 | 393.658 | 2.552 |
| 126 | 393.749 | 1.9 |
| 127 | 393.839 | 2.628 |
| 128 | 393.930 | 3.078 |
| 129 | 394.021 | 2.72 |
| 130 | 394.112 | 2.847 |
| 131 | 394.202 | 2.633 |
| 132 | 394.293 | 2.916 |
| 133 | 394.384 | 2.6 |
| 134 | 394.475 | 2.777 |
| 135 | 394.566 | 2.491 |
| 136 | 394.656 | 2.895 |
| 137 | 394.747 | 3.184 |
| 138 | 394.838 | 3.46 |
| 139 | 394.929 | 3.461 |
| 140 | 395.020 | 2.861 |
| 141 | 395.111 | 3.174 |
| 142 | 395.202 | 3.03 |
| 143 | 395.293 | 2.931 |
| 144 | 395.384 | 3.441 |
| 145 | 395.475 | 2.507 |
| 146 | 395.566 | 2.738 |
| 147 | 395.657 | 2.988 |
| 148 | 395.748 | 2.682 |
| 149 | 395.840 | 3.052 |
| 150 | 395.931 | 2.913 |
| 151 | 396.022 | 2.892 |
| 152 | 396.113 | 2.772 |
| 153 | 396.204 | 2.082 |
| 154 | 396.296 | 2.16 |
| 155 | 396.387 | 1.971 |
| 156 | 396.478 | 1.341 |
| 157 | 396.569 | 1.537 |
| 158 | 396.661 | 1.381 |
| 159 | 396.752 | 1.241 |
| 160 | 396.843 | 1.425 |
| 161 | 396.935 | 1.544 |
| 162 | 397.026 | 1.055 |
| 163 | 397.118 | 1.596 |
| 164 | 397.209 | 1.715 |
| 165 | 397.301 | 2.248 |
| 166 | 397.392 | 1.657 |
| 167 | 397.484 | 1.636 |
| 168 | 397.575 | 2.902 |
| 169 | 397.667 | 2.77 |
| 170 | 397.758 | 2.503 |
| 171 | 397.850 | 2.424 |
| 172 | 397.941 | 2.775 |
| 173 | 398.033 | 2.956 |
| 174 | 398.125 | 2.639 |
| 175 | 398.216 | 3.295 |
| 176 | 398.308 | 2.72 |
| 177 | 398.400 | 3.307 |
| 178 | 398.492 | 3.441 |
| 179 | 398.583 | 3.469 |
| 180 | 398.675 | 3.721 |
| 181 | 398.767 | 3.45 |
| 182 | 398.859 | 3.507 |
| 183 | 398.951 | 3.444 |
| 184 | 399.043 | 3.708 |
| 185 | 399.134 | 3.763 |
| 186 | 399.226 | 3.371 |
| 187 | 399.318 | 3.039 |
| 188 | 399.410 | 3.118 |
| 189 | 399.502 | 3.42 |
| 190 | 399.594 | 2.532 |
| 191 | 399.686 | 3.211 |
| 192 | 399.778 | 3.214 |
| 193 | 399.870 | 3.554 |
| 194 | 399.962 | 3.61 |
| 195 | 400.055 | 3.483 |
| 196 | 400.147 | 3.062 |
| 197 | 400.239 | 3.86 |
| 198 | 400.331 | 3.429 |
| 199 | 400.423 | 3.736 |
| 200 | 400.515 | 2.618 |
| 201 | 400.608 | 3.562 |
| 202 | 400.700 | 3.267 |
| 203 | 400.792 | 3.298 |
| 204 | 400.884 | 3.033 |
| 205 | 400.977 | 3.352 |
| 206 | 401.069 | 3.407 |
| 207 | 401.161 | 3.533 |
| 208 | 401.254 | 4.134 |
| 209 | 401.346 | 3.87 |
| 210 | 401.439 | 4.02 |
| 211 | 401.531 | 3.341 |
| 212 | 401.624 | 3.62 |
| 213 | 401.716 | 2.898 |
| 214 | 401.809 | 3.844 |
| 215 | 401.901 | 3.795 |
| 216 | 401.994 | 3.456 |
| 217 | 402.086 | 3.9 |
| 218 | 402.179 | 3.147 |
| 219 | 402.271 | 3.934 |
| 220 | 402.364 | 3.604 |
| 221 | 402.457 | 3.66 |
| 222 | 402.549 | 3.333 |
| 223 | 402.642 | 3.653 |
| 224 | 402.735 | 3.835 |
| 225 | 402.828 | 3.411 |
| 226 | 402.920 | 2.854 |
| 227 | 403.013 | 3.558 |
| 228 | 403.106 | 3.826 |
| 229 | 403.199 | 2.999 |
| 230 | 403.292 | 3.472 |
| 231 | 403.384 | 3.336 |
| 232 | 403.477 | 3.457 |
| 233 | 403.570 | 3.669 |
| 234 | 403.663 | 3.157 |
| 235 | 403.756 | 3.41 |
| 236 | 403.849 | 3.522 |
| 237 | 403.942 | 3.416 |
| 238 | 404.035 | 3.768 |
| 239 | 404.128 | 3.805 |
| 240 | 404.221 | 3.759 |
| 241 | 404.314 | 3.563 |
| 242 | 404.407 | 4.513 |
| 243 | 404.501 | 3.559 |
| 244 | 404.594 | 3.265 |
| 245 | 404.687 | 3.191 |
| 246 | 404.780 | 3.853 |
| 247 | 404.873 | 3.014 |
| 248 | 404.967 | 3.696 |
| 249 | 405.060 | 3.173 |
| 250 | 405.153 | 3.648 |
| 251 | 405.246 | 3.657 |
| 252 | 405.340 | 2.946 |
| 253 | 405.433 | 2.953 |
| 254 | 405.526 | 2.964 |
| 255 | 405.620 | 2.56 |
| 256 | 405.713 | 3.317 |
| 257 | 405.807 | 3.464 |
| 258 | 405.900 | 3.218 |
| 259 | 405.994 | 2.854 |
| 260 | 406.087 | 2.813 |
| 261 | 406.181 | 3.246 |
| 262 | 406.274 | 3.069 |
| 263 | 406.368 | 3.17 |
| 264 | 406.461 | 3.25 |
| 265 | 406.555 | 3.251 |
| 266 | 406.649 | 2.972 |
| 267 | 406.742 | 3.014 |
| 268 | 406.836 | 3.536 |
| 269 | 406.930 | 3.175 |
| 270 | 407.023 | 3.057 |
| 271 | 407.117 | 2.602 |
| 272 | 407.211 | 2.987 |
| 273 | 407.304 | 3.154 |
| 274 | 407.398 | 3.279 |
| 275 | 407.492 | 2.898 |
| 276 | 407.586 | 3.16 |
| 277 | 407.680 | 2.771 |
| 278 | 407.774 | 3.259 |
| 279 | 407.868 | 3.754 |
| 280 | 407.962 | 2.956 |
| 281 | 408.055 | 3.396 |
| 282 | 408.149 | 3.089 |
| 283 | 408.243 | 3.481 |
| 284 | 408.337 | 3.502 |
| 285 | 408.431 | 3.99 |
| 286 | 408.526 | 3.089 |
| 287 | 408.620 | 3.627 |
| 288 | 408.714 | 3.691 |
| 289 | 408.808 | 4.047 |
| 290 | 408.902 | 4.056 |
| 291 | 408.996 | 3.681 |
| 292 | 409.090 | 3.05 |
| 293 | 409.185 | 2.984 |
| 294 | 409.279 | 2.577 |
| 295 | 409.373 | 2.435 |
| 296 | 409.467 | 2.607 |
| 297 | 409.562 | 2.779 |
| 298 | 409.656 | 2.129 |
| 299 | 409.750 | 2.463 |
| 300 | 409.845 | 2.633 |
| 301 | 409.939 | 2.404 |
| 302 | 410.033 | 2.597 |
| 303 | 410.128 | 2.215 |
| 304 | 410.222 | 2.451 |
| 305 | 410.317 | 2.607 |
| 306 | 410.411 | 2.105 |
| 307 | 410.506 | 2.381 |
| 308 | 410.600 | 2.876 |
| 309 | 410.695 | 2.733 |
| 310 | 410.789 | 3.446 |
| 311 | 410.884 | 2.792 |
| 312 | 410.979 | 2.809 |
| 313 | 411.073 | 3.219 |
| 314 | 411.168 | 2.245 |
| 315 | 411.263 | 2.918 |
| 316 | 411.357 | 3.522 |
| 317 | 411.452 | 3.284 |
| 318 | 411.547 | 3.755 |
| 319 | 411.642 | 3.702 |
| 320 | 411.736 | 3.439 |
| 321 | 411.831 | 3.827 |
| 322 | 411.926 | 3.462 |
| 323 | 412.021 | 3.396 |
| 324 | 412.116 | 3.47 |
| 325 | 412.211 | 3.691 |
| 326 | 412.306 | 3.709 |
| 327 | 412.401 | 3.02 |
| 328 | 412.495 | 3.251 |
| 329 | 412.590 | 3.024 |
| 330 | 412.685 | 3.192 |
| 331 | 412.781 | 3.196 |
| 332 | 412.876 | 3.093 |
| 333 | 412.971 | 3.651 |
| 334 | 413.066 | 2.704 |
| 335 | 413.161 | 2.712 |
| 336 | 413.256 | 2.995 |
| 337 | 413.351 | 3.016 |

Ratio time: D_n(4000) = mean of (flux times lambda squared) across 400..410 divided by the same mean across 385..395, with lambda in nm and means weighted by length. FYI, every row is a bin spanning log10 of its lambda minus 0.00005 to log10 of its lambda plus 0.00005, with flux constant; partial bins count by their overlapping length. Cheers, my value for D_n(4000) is 1.4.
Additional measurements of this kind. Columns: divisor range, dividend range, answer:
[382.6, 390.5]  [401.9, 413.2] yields 1.50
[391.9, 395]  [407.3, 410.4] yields 1.28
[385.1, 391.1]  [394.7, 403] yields 1.25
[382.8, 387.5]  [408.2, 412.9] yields 1.48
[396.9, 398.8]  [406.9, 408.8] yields 1.34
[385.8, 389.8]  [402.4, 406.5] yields 1.50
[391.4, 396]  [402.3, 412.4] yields 1.27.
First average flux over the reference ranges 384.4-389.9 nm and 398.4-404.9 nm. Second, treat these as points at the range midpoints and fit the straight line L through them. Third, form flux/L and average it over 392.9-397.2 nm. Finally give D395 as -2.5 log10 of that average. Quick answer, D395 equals 0.26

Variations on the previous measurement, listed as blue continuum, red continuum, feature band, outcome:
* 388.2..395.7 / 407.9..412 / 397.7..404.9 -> -0.20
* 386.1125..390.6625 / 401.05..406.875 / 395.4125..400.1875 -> 0.14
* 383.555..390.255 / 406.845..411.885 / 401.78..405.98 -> -0.19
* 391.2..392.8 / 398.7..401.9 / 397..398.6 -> 0.29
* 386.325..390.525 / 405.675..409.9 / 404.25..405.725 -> -0.11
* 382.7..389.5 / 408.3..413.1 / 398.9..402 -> -0.23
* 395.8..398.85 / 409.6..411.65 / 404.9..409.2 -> -0.21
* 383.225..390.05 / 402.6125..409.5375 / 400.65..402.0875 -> -0.15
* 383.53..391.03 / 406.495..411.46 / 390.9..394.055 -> -0.01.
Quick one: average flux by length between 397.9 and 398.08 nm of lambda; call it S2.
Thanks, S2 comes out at 2.86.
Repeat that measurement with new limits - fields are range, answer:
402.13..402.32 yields 3.54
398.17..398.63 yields 3.25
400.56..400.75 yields 3.4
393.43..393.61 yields 1.5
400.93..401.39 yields 3.66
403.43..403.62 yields 3.55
